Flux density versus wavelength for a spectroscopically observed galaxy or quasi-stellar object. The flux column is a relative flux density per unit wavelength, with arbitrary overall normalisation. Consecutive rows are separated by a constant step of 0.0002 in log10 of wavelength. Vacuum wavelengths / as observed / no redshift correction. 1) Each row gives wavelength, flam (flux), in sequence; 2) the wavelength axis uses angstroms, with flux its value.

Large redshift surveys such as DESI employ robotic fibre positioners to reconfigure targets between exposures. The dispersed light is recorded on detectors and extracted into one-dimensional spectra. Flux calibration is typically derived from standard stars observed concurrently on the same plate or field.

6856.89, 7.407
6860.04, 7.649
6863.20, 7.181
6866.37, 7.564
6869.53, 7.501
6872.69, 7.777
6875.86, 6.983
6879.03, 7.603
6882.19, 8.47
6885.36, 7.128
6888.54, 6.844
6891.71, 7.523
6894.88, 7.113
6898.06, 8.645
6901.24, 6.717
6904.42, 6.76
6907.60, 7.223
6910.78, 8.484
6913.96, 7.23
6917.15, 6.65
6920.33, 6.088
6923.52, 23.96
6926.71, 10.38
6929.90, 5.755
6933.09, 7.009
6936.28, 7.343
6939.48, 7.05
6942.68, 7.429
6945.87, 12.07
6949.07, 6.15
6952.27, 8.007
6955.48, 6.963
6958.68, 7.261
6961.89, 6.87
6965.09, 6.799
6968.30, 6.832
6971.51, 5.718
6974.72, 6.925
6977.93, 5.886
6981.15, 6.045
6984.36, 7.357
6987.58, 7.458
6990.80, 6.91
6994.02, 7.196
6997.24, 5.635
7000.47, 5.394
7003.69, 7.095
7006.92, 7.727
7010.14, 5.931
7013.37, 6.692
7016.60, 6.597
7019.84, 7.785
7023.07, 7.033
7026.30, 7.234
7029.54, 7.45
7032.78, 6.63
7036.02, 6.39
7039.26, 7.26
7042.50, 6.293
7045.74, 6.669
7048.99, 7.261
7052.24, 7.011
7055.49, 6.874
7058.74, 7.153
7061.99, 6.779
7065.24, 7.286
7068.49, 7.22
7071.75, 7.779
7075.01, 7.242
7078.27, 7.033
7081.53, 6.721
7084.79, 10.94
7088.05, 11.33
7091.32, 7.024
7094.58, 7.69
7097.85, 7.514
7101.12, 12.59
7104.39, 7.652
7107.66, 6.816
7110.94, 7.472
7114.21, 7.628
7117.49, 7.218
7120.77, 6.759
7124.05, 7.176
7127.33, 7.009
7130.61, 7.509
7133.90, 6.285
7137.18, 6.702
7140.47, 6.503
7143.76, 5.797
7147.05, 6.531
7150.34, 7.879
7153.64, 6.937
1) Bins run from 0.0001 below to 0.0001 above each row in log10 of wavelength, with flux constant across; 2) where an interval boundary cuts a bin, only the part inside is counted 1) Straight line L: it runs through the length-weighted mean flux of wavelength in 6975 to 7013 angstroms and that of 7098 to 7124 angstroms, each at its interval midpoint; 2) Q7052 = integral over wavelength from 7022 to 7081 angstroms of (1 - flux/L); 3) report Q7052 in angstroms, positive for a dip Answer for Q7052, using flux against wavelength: 1.9 angstroms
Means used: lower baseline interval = 6.62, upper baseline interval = 7.94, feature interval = 7.03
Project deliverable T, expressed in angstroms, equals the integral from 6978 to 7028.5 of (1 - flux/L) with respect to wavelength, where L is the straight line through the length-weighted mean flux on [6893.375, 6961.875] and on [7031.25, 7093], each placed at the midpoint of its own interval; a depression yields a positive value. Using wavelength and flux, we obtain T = 6.5 angstroms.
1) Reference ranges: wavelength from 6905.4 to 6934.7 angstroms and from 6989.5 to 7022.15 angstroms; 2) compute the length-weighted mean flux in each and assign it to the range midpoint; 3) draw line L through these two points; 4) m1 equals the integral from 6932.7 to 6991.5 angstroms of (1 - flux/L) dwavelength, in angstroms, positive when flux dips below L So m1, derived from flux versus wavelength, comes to 5.8 angstroms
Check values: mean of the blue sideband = 9.15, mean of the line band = 7.17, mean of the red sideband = 6.7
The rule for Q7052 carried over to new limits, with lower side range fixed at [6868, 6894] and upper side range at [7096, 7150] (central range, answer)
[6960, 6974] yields 1.57 angstroms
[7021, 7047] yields 1.75 angstroms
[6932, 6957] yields -1.13 angstroms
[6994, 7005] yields 1.81 angstroms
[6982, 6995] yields 0.43 angstroms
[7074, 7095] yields -2.83 angstroms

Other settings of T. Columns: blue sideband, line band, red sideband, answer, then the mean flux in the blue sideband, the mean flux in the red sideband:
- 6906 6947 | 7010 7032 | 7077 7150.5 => 3.4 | 8.94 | 7.64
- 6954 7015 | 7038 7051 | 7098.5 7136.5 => 0.4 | 6.67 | 7.62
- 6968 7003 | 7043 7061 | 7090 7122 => 0.8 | 6.49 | 7.86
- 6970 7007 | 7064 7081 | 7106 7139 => -1.0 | 6.57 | 7.05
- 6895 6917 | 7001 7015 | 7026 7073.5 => 0.8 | 7.42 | 7.01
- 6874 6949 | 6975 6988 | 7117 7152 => 1.9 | 8.24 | 6.84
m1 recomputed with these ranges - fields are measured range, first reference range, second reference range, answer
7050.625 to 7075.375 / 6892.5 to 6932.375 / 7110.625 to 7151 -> 1.0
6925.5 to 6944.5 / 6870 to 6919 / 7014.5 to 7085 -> -0.4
